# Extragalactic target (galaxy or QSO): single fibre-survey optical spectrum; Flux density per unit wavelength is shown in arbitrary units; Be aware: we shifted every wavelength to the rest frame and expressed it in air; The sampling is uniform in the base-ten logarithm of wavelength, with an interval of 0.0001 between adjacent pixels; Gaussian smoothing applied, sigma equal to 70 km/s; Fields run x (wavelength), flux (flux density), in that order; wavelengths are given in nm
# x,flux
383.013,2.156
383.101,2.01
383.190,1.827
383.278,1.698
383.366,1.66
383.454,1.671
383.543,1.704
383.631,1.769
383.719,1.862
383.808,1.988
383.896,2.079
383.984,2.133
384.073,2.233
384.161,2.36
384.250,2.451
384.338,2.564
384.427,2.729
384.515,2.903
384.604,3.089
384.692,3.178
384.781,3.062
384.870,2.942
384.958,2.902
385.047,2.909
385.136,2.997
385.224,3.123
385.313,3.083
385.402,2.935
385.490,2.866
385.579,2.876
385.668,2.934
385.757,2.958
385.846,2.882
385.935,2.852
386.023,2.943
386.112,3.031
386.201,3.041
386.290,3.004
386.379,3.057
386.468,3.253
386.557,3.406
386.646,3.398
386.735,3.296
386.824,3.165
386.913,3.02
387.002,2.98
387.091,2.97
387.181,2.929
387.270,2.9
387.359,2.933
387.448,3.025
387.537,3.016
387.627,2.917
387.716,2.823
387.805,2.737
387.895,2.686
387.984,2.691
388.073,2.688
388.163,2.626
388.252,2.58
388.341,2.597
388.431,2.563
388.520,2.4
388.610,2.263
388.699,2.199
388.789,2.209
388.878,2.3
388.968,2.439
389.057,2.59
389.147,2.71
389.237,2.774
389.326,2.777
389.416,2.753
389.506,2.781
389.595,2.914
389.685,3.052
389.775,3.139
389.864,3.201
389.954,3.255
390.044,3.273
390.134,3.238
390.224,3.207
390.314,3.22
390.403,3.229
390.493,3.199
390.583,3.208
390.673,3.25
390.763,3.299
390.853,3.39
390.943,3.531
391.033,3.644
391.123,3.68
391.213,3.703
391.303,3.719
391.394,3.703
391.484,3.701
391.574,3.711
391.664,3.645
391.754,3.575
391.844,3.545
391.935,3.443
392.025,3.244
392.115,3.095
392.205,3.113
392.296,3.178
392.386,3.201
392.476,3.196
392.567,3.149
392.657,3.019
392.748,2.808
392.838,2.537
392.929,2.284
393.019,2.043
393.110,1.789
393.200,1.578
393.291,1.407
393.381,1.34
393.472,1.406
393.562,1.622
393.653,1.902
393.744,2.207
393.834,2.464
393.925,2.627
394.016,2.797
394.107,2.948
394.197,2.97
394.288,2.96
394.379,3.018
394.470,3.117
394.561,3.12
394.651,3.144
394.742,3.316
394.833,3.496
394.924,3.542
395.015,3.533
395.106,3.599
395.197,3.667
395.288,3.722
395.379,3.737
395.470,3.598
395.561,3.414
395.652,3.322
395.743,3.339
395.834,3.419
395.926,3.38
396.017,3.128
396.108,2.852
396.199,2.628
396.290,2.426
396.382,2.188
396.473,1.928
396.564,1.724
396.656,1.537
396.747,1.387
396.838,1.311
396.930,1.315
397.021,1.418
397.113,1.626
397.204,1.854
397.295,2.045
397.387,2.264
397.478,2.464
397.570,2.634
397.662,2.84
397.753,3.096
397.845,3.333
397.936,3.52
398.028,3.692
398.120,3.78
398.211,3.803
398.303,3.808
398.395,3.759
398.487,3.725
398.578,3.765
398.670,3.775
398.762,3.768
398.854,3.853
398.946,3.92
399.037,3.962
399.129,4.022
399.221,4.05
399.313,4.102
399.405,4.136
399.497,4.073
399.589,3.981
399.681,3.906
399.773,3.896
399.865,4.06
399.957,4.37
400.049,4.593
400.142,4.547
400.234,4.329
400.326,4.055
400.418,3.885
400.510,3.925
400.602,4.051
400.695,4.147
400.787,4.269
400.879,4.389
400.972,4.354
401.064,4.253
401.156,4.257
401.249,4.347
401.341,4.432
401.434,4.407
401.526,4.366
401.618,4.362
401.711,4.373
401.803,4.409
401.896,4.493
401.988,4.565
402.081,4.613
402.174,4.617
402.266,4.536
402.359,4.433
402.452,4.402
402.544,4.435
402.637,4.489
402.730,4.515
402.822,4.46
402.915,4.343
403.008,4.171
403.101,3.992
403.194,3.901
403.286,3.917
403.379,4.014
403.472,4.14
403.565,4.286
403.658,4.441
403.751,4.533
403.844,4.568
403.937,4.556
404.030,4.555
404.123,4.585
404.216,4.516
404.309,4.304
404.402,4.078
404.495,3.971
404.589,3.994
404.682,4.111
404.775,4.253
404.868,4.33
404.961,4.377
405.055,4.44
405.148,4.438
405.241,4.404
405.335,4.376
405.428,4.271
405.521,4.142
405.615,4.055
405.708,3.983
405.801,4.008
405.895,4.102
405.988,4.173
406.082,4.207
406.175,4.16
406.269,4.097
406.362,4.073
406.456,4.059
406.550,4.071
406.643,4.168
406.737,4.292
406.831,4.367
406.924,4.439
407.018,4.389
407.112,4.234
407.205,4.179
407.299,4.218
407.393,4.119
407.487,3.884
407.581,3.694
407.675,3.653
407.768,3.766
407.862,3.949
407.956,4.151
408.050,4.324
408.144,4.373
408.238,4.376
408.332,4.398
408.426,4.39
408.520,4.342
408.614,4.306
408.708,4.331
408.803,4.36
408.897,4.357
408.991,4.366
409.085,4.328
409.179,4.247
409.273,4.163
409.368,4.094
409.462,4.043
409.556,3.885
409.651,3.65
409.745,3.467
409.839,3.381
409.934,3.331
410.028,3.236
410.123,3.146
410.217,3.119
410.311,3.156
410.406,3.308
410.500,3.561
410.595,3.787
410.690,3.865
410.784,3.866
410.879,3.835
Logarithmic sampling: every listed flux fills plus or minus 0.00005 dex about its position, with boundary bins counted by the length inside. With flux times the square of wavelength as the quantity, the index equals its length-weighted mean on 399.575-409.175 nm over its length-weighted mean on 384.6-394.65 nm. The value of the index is 1.6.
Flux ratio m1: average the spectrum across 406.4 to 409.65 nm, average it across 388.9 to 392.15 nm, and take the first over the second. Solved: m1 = 1.29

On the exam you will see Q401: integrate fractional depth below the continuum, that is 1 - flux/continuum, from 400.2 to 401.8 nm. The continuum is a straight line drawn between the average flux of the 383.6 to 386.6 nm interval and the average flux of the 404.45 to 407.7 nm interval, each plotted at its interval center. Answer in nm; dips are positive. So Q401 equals -0.18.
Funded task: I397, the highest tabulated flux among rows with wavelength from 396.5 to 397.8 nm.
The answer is 3.096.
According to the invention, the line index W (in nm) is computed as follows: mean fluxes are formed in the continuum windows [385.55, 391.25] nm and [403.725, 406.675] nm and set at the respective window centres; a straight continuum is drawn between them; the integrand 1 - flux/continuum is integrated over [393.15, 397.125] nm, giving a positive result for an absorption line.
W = 0.97 nm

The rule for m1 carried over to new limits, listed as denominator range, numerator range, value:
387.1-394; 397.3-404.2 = 1.43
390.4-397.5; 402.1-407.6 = 1.51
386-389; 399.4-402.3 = 1.52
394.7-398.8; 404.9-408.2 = 1.41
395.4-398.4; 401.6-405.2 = 1.62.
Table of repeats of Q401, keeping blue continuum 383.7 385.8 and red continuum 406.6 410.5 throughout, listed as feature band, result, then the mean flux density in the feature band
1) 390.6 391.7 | -0.18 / 3.57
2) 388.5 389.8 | 0.15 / 2.62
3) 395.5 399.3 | 0.52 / 2.94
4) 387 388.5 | 0.05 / 2.79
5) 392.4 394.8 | 0.52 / 2.51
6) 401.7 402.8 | -0.25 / 4.5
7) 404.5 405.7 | -0.14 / 4.25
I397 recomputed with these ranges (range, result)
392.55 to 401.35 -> 4.593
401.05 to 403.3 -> 4.617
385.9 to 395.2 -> 3.719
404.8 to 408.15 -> 4.44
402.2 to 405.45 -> 4.585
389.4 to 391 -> 3.531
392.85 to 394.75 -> 3.316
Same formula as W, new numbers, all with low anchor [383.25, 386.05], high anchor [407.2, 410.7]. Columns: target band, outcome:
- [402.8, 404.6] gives -0.31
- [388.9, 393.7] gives -0.02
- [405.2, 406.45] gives -0.13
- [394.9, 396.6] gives 0.04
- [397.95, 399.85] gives -0.29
